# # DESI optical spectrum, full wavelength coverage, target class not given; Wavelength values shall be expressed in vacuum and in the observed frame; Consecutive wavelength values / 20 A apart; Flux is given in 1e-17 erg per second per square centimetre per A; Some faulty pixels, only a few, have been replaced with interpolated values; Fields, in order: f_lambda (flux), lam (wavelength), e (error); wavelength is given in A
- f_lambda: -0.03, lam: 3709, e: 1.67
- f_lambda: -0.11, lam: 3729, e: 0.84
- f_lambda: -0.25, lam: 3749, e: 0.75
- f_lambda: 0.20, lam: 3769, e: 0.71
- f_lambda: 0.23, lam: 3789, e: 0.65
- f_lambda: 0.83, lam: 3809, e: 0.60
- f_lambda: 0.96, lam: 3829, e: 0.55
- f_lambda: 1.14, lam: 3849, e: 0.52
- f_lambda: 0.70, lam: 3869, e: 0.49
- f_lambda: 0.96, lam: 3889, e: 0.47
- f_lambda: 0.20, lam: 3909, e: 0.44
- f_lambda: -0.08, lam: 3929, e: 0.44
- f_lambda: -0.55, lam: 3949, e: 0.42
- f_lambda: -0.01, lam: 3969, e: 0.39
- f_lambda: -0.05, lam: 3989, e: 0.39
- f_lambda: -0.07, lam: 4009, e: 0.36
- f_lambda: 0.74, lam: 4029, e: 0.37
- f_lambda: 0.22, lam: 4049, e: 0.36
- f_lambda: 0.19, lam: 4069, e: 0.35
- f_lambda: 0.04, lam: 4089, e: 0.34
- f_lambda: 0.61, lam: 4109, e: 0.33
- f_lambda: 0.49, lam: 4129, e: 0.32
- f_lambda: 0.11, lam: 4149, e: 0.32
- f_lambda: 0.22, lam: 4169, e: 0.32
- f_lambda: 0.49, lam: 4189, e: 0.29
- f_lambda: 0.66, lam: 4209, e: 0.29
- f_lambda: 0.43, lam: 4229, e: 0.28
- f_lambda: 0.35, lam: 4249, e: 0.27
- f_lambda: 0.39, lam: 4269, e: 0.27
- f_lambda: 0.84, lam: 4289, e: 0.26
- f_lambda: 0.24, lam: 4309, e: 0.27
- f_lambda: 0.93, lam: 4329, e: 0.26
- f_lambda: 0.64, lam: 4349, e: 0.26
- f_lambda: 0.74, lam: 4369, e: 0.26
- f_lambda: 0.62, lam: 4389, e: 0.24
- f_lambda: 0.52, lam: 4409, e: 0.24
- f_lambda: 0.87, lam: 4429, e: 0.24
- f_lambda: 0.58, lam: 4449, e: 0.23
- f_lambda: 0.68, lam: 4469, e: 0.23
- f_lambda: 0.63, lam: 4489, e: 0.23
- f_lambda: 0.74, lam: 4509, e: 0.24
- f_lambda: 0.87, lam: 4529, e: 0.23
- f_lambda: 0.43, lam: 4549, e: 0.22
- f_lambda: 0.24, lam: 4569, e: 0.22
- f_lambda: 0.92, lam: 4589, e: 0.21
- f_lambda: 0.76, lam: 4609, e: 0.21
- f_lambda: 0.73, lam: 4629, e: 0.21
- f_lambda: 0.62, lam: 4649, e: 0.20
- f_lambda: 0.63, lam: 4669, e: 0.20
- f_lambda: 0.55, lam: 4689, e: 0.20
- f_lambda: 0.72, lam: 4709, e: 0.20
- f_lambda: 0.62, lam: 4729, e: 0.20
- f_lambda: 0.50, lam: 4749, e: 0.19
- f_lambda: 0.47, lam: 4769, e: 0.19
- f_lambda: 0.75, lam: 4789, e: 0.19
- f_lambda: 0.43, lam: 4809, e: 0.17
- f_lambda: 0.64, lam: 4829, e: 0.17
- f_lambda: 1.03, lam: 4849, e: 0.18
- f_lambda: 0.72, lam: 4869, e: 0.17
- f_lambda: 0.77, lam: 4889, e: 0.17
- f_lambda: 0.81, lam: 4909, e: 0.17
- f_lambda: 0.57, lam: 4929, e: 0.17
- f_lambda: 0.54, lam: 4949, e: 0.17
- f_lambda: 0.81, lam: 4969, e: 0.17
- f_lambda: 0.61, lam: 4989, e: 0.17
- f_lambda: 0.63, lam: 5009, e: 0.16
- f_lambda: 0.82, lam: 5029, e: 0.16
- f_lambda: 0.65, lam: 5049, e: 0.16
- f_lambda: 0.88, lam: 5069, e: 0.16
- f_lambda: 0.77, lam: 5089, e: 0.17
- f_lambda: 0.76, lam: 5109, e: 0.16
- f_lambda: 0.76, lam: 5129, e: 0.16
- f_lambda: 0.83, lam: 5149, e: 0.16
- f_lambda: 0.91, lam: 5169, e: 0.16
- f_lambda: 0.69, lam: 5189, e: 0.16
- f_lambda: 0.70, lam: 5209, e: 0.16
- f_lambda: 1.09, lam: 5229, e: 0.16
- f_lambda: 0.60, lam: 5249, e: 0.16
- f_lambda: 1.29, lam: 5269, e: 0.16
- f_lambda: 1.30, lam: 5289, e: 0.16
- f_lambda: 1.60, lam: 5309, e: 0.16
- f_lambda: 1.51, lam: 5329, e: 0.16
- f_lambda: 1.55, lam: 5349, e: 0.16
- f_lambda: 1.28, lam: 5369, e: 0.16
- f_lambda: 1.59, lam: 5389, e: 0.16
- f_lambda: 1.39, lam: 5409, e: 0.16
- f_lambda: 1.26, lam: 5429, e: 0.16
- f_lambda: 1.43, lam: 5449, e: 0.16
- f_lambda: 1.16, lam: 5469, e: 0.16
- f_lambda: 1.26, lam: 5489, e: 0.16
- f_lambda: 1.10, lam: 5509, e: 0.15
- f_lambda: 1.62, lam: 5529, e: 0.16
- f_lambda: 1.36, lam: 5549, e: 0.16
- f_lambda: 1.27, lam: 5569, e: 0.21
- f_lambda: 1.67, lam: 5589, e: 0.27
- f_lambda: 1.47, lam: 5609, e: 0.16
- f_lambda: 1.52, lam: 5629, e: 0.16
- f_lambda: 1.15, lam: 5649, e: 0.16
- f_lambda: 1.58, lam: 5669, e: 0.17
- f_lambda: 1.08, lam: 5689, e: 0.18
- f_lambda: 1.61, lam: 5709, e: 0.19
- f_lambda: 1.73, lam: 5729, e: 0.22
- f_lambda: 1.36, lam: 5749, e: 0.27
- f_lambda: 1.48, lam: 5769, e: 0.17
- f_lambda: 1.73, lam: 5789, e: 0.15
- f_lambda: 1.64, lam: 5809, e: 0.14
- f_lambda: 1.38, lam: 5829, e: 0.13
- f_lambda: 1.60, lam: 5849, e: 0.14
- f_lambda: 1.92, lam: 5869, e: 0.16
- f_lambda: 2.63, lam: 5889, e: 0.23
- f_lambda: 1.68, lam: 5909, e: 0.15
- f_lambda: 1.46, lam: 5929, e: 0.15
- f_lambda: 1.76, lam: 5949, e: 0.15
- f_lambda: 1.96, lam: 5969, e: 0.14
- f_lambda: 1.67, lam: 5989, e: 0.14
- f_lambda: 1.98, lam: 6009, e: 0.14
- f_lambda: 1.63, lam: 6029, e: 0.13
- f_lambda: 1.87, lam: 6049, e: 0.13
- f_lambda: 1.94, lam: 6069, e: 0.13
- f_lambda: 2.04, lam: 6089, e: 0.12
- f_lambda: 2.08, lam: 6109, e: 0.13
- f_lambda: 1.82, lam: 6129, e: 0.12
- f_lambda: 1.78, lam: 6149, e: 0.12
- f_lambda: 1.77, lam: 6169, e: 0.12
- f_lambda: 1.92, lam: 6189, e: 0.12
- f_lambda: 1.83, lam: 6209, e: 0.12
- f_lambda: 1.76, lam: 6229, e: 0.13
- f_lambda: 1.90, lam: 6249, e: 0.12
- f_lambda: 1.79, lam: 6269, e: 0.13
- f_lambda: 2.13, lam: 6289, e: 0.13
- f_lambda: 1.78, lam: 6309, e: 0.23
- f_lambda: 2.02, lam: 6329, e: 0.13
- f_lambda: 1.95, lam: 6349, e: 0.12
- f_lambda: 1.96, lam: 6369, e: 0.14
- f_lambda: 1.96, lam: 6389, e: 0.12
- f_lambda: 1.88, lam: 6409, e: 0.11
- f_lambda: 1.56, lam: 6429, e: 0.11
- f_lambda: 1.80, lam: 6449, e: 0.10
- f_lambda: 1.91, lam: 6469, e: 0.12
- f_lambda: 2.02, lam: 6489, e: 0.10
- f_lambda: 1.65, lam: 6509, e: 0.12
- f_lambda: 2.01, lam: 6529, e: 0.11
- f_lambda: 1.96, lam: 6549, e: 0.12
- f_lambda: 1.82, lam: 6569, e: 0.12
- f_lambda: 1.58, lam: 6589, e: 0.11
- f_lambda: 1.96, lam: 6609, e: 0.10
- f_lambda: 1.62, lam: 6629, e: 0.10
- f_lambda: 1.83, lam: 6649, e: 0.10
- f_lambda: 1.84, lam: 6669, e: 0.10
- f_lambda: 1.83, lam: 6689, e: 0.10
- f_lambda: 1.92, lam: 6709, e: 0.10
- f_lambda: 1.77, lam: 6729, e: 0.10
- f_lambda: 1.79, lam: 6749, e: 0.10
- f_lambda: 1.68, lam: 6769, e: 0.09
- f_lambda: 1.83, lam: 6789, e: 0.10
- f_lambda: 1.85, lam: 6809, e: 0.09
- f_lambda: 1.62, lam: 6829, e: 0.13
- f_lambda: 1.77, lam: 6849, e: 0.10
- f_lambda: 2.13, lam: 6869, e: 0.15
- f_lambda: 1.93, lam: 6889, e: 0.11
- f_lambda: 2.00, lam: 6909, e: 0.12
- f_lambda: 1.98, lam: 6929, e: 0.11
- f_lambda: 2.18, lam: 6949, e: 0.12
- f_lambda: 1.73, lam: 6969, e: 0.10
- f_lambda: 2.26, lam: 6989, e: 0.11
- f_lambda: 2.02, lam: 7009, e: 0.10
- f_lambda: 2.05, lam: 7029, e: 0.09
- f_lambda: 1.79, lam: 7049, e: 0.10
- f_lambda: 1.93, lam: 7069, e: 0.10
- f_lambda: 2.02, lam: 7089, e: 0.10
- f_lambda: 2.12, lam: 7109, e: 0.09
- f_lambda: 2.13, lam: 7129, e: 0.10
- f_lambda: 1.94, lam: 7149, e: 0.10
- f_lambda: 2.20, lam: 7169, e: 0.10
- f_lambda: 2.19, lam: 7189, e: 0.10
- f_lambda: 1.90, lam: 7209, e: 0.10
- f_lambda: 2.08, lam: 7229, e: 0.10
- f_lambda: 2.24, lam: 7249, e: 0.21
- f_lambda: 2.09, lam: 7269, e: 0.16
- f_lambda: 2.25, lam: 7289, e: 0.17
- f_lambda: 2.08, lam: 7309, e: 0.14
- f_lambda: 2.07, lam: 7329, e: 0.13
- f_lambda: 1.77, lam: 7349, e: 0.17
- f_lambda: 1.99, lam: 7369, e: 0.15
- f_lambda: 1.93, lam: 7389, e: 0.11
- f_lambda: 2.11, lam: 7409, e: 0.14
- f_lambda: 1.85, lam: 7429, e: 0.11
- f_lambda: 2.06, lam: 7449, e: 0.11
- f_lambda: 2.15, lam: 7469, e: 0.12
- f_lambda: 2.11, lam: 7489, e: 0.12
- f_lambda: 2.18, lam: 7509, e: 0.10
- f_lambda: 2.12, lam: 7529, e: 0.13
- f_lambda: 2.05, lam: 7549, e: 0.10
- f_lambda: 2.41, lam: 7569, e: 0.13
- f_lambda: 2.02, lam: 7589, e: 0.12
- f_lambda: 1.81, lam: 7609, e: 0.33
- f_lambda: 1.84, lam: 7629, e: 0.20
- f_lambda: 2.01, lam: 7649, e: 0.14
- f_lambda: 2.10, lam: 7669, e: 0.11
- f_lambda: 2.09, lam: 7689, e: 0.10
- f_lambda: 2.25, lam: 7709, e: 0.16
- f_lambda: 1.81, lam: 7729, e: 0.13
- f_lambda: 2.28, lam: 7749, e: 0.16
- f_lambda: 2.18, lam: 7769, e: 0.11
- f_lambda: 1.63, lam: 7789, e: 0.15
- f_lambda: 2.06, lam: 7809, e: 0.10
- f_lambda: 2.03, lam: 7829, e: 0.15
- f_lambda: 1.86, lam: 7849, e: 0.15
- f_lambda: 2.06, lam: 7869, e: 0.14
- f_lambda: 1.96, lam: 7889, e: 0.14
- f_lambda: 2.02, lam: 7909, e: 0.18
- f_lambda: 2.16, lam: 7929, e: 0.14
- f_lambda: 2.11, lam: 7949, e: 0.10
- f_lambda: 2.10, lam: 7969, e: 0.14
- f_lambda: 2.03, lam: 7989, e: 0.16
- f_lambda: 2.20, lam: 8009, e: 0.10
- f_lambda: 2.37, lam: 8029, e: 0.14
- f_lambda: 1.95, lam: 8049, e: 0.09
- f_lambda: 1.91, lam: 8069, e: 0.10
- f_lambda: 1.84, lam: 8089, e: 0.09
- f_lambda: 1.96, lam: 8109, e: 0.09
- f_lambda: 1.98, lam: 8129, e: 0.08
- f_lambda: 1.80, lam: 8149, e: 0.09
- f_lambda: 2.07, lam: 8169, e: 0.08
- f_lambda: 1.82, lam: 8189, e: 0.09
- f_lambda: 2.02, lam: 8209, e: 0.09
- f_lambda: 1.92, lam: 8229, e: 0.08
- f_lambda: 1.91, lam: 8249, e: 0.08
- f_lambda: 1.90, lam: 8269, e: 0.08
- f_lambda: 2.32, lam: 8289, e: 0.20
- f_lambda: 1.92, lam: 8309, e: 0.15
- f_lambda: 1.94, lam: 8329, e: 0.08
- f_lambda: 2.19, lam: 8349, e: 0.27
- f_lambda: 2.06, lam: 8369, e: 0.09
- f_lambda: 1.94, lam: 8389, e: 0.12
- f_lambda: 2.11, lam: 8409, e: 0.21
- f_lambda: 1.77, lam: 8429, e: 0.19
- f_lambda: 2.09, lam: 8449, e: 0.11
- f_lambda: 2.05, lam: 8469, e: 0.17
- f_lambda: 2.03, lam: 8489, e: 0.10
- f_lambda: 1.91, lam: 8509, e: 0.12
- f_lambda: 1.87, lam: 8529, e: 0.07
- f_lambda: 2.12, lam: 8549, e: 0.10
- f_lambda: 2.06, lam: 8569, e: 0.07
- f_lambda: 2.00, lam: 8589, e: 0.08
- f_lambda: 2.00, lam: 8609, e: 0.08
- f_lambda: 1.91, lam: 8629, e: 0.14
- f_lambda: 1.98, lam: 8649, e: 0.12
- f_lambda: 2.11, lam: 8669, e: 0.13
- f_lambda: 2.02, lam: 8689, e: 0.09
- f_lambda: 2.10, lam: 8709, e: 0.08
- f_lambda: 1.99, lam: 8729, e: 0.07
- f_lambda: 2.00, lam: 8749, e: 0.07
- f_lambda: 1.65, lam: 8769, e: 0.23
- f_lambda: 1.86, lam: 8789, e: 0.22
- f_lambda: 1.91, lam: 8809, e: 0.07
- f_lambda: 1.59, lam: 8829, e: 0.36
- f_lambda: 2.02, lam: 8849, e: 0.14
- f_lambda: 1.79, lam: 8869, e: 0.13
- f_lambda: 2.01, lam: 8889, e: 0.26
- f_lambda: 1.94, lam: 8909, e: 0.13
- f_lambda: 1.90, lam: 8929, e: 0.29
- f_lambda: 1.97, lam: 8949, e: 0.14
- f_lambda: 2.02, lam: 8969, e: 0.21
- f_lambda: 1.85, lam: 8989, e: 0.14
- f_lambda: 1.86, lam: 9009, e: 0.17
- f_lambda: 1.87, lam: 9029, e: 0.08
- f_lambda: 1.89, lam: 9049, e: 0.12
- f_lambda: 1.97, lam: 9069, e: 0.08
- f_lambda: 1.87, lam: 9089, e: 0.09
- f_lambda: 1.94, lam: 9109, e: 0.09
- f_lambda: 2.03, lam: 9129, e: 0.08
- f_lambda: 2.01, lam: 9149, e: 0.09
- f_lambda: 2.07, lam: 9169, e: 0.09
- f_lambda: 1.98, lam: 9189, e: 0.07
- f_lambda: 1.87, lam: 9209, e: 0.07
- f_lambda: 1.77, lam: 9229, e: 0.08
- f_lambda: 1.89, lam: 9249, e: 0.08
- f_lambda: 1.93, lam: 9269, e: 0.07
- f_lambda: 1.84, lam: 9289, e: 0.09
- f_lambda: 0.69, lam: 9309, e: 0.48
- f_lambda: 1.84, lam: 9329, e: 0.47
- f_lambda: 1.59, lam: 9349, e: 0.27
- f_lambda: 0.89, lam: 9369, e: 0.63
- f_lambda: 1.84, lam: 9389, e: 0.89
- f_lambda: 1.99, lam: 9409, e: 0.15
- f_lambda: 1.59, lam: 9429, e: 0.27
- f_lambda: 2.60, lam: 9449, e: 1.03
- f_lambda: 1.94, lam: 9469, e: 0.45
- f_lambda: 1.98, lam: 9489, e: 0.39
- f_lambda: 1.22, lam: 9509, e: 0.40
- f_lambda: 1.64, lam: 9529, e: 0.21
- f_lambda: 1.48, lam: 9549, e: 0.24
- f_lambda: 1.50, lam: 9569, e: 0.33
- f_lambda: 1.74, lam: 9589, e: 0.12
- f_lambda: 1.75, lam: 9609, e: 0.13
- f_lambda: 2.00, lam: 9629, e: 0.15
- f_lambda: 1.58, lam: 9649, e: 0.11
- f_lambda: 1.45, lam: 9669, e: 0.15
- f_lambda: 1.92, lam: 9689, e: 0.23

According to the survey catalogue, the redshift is 0.322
